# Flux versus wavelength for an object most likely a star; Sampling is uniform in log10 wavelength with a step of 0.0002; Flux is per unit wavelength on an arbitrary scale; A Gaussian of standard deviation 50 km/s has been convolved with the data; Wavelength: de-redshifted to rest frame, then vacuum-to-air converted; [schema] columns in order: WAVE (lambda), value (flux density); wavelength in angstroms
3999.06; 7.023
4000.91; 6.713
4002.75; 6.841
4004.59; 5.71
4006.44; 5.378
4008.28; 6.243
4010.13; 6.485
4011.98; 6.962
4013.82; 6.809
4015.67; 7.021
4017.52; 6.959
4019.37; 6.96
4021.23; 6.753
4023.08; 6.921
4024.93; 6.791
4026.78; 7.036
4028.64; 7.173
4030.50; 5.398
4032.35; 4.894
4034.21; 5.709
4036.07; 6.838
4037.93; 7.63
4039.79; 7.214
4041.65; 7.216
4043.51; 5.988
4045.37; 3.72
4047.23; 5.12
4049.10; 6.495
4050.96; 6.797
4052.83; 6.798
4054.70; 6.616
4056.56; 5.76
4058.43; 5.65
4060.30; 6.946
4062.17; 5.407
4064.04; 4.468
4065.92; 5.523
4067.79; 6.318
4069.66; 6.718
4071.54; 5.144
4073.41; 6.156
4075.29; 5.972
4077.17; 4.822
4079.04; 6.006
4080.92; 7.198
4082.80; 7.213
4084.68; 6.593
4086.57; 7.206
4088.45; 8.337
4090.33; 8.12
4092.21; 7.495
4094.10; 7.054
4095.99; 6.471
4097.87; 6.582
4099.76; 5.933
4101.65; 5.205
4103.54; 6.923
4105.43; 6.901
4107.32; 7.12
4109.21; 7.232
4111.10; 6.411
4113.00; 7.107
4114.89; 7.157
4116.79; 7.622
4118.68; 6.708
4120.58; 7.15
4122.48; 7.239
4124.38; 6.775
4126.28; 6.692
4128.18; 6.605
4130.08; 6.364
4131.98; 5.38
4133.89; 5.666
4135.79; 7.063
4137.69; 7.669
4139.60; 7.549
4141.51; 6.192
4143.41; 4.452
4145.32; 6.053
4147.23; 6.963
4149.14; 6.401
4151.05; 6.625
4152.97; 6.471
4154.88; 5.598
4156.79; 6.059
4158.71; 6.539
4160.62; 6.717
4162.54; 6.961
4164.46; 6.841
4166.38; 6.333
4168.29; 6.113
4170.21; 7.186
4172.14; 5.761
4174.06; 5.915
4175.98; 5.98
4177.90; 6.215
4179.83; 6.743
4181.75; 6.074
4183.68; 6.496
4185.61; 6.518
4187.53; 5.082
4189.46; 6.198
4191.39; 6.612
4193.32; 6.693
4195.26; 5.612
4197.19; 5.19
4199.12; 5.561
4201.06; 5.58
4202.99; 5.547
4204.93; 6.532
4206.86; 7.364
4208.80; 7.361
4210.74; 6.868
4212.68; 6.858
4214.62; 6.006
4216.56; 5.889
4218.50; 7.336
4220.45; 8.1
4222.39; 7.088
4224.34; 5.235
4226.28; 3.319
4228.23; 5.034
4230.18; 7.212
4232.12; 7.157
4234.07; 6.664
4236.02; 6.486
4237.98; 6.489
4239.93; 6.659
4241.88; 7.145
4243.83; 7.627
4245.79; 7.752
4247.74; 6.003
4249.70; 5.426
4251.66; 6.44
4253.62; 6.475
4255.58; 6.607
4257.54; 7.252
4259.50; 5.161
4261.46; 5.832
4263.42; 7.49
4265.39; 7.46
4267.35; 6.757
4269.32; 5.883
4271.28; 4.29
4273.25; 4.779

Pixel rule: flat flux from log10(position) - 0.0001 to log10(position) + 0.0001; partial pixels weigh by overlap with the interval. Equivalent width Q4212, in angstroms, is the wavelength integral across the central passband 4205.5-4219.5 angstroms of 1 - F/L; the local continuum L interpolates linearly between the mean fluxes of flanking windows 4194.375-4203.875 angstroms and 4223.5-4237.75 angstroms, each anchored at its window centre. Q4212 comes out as -2.80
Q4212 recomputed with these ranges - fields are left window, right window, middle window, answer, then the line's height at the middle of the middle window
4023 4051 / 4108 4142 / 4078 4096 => -1.7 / 6.59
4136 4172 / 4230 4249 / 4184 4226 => 2.7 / 6.72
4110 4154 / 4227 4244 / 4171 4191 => 1.5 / 6.62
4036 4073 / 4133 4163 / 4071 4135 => -4.1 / 6.27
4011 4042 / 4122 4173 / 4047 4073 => 2.5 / 6.64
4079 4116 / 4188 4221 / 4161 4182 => 0.5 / 6.56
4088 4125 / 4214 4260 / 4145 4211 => 3.8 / 6.68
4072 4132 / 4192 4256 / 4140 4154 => 0.9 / 6.62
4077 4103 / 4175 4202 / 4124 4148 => 0.1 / 6.44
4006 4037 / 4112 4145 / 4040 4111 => 2.3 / 6.58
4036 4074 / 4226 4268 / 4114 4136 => -1.5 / 6.26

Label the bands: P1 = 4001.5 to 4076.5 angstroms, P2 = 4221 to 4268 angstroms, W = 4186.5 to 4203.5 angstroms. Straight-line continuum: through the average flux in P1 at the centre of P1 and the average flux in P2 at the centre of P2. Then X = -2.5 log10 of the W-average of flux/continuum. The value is 0.11 mag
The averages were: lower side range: 6.26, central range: 5.8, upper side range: 6.46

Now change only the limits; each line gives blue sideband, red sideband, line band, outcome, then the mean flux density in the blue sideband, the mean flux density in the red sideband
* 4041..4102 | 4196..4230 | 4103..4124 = -0.13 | 6.28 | 6.19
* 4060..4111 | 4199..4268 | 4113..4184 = 0.00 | 6.48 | 6.5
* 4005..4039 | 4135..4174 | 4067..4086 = 0.05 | 6.54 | 6.46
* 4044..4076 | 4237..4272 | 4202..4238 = -0.01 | 5.86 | 6.5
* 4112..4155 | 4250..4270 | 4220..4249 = 0.01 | 6.6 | 6.51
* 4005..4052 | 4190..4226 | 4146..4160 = 0.00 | 6.41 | 6.35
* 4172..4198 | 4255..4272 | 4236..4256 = -0.06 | 6.09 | 6.33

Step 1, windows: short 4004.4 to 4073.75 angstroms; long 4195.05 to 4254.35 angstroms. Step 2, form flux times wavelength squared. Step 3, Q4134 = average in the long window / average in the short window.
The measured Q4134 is 1.12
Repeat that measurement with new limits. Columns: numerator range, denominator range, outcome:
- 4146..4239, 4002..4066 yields 1.08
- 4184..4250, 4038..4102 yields 1.08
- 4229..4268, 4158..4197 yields 1.10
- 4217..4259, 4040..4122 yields 1.09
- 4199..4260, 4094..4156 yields 1.03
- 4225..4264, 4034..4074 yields 1.15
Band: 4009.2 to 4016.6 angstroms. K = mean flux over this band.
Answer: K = 6.82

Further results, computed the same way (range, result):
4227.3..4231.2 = 6.16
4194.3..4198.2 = 5.41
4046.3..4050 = 5.79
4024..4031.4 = 6.6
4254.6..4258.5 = 6.93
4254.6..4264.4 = 6.47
